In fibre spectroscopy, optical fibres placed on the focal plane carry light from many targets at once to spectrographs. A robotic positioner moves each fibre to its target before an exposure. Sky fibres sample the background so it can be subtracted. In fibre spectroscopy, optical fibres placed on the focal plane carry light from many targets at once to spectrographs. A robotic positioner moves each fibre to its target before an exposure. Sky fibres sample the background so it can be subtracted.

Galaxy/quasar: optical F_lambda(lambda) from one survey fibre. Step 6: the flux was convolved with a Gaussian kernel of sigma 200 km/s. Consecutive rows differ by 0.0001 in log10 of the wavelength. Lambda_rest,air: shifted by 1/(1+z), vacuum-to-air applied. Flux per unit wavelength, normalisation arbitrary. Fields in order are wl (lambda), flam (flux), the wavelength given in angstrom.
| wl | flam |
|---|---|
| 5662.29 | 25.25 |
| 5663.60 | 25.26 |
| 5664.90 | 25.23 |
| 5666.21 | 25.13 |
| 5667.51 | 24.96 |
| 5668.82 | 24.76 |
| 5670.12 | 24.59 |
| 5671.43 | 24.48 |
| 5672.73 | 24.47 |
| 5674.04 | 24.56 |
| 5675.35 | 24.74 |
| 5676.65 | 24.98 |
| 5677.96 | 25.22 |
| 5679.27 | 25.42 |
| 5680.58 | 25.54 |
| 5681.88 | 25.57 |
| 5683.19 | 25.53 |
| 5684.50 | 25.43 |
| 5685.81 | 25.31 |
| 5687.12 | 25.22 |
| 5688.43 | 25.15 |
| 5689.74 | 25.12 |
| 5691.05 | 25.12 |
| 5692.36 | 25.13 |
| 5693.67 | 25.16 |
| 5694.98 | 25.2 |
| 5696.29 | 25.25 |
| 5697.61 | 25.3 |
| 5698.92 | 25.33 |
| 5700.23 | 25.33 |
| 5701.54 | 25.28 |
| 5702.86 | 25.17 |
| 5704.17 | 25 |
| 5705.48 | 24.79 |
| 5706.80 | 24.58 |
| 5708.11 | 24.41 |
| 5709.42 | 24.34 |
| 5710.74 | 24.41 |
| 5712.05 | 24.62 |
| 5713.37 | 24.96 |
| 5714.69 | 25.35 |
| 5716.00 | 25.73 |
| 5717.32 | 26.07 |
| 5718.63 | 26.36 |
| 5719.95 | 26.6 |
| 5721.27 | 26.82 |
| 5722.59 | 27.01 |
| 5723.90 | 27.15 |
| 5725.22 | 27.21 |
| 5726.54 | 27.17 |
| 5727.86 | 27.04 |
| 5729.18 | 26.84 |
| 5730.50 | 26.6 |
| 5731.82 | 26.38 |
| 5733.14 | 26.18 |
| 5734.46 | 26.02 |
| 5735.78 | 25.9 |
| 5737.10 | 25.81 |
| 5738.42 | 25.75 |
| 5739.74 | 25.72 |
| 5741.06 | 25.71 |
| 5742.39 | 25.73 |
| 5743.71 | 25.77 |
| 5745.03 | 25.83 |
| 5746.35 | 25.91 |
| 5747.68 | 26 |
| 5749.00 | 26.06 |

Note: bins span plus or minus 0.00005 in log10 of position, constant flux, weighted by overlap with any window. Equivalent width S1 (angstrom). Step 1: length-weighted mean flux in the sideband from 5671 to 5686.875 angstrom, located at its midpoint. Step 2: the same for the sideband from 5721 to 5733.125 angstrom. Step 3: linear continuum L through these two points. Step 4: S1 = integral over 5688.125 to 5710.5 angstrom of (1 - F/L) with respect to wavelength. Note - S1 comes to 0.72 angstrom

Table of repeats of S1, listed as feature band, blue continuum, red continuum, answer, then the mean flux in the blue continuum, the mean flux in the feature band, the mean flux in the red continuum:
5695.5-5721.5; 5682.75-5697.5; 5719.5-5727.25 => 0.9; 25.2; 25.3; 27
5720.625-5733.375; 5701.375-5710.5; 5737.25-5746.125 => -0.8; 24.7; 26.9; 25.8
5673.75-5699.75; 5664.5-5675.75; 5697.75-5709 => -0.4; 24.7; 25.2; 25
